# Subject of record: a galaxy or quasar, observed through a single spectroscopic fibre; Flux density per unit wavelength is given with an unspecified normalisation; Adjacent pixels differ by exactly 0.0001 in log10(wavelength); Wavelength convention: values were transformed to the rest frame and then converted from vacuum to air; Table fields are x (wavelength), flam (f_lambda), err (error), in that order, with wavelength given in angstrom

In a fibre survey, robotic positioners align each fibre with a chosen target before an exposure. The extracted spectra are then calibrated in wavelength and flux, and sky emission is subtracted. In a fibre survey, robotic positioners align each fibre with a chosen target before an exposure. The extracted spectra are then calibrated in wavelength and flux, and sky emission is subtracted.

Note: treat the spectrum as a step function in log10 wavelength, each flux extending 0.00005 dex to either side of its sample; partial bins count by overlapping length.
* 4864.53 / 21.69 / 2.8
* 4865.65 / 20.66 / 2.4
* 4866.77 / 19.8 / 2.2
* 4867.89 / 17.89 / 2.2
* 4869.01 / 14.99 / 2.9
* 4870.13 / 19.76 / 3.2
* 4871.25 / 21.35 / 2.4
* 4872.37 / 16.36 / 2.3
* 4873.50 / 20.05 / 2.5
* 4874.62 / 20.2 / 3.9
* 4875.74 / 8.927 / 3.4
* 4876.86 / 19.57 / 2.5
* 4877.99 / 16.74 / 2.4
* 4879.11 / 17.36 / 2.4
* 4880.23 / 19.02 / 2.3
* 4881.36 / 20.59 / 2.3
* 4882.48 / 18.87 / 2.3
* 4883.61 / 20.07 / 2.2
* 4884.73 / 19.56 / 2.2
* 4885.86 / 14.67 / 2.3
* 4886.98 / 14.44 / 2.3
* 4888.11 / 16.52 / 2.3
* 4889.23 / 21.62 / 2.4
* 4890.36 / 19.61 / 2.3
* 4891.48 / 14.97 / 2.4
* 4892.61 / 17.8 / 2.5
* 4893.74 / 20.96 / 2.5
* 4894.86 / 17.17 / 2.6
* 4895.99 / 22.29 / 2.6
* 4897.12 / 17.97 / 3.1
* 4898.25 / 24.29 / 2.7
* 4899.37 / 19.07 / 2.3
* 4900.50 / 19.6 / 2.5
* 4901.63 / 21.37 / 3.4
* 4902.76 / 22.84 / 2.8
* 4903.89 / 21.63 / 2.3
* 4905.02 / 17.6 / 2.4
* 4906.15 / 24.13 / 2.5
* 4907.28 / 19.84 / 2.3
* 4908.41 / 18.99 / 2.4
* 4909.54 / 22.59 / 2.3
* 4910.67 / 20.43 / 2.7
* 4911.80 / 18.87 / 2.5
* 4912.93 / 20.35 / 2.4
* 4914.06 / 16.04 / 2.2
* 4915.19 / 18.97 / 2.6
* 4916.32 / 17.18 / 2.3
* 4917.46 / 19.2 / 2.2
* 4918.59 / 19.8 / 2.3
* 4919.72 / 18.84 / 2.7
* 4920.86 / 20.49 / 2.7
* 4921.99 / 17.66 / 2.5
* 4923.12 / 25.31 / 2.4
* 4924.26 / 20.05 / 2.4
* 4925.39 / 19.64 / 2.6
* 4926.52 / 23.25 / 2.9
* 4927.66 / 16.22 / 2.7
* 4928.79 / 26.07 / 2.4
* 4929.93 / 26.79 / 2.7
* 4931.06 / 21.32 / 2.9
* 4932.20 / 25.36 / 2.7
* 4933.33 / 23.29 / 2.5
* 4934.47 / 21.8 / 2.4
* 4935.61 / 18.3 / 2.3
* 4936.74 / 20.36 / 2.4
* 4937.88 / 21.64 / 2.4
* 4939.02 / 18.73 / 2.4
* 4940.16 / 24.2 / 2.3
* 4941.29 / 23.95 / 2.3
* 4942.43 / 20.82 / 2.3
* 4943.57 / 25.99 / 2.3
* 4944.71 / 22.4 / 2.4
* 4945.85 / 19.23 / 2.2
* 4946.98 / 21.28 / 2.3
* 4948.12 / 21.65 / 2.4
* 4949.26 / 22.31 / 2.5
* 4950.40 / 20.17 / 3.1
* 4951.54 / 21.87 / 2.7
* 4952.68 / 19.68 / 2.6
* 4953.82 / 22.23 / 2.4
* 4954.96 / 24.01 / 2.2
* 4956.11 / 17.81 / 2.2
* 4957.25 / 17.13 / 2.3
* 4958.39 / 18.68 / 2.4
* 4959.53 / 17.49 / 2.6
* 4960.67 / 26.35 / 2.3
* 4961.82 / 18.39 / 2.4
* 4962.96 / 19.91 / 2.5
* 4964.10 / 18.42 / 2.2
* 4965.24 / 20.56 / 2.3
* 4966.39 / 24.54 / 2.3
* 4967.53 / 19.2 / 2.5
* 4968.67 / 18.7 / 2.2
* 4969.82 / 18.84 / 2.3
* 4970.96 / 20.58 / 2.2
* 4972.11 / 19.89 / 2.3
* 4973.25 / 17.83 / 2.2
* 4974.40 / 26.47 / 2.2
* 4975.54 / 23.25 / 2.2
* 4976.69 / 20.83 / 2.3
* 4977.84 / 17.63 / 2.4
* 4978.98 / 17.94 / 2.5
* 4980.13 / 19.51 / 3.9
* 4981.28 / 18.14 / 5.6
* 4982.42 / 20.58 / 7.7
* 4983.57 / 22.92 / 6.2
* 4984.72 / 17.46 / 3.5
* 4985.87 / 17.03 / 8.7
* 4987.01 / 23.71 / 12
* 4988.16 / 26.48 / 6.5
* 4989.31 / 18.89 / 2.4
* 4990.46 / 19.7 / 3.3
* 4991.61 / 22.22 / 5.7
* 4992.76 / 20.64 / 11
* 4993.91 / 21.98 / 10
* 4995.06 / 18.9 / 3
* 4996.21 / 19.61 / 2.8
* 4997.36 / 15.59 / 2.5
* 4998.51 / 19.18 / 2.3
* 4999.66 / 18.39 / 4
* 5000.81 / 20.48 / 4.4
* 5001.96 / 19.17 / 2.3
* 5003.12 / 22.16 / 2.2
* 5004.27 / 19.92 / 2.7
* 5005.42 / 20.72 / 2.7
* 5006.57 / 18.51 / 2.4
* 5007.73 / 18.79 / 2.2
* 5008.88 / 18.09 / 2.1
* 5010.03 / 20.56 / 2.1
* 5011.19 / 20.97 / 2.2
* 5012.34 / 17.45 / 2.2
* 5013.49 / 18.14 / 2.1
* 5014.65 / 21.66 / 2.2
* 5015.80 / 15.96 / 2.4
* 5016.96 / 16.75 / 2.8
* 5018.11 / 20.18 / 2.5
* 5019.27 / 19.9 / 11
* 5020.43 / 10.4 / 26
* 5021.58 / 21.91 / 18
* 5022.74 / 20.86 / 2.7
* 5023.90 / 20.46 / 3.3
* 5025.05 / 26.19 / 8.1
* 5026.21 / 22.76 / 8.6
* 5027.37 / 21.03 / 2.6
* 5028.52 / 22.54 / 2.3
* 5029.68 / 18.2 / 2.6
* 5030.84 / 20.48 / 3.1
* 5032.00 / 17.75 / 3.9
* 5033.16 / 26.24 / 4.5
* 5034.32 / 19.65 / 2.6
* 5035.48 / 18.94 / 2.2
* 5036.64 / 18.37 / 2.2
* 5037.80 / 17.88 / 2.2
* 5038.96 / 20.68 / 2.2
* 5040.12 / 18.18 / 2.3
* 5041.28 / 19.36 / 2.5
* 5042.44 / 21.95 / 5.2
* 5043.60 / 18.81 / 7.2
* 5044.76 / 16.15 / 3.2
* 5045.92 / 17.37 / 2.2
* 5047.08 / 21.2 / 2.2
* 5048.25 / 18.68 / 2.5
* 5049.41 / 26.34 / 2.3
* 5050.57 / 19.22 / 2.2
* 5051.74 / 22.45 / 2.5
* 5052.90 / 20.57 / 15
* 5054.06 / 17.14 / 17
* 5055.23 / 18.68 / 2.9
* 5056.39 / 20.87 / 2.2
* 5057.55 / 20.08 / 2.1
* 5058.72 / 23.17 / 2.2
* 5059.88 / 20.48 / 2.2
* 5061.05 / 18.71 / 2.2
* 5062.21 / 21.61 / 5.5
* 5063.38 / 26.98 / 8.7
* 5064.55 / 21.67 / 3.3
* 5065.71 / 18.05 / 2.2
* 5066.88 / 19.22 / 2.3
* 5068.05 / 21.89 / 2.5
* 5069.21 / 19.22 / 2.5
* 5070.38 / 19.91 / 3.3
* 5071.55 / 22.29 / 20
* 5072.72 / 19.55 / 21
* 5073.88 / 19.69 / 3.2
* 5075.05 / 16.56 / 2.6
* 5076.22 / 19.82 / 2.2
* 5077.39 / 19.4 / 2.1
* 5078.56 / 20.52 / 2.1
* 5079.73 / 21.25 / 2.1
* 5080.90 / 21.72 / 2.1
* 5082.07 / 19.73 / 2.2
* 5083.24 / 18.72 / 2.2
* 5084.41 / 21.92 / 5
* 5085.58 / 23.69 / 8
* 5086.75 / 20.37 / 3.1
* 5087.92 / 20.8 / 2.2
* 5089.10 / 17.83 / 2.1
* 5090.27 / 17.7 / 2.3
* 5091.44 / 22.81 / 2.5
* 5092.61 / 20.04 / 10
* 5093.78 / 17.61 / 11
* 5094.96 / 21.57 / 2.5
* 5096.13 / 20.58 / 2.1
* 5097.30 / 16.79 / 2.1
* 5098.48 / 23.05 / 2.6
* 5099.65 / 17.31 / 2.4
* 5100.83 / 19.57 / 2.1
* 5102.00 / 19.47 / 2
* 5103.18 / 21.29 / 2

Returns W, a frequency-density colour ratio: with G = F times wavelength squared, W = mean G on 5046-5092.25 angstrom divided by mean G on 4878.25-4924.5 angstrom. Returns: 1.1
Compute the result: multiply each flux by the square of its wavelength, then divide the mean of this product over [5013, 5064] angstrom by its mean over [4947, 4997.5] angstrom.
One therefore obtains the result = 1.0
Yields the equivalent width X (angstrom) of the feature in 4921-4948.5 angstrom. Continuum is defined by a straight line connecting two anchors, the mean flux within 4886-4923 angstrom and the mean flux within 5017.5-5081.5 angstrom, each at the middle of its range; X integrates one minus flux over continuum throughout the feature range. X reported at -3.1 angstrom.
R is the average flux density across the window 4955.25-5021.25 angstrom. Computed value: 19.7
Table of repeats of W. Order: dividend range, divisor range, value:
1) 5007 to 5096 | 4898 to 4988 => 1.01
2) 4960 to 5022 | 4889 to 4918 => 1.04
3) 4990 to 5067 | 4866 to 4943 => 1.06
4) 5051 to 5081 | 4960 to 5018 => 1.05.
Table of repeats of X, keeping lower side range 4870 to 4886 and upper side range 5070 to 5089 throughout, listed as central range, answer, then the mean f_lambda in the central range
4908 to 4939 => -3.2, 20.7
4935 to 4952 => -2.3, 21.5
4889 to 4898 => -0.4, 19.1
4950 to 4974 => -1.3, 20.1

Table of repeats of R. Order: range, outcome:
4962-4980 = 20.2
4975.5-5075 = 20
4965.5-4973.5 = 20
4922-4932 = 22.2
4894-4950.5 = 21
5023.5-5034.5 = 21.6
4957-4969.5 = 20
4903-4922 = 19.7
